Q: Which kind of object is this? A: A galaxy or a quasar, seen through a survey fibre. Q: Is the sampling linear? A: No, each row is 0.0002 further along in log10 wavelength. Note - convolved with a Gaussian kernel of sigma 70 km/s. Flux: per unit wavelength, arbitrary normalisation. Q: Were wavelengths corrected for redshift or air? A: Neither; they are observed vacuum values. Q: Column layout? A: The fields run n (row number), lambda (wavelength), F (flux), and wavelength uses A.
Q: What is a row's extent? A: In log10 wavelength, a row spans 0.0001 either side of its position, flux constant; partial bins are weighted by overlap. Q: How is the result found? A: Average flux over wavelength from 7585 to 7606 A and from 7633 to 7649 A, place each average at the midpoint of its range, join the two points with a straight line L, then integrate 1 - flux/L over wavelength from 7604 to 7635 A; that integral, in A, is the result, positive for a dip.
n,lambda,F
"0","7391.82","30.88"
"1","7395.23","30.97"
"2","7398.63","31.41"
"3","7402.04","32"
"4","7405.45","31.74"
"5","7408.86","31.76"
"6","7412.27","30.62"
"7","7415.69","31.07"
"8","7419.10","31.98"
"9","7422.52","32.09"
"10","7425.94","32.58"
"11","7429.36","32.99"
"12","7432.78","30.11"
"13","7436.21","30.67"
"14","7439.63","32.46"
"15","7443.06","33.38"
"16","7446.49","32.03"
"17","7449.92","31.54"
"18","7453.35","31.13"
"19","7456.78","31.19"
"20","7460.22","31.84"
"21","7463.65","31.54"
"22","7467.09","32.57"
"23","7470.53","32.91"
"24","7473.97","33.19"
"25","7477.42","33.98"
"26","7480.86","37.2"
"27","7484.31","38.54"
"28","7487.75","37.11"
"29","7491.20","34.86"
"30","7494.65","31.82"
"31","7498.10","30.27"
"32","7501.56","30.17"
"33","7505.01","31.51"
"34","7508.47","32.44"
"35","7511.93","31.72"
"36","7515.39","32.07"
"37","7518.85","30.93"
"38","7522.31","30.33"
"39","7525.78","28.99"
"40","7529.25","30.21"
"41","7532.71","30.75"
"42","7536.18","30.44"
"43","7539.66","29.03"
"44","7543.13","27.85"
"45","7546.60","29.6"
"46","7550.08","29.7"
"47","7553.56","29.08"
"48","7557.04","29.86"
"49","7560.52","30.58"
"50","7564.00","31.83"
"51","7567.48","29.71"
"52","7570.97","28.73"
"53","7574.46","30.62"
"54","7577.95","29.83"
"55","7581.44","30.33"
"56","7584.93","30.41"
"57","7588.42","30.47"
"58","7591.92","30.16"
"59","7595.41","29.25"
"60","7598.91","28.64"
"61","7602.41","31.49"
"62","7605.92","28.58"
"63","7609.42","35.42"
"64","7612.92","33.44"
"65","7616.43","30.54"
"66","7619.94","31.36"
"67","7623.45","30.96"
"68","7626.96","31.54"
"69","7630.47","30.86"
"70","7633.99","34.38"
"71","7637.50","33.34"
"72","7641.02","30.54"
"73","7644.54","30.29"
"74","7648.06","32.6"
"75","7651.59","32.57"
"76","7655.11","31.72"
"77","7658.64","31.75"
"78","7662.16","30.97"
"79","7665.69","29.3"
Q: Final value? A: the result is -0.8 A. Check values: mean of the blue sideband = 29.9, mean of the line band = 31.8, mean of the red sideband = 32.1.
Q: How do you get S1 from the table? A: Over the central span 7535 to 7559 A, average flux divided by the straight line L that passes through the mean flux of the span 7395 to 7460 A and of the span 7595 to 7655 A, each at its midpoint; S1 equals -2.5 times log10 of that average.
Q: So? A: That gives 0.08 mag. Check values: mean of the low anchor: 31.7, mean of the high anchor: 31.6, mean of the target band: 29.3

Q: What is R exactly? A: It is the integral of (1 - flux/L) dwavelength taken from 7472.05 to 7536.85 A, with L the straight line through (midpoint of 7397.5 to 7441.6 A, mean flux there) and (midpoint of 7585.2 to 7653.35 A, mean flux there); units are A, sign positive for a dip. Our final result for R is -1.9 A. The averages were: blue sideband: 31.7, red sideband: 31.4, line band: 32.5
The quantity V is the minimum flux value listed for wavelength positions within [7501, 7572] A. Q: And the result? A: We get 27.85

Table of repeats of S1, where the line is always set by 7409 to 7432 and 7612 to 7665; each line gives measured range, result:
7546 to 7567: 0.06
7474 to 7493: -0.14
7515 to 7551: 0.06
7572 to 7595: 0.05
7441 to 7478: -0.02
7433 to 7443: 0.01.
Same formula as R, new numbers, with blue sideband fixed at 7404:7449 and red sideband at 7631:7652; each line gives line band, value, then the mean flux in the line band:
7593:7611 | 0.84 A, 30.6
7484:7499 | -1.16 A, 34.4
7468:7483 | -1.16 A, 34.3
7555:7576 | 1.21 A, 30.2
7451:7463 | 0.17 A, 31.4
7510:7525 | 0.39 A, 31.1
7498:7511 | 0.28 A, 31.2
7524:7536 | 0.73 A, 30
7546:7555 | 0.72 A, 29.4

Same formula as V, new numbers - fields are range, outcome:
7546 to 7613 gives 28.58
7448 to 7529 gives 28.99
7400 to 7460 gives 30.11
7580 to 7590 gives 30.33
